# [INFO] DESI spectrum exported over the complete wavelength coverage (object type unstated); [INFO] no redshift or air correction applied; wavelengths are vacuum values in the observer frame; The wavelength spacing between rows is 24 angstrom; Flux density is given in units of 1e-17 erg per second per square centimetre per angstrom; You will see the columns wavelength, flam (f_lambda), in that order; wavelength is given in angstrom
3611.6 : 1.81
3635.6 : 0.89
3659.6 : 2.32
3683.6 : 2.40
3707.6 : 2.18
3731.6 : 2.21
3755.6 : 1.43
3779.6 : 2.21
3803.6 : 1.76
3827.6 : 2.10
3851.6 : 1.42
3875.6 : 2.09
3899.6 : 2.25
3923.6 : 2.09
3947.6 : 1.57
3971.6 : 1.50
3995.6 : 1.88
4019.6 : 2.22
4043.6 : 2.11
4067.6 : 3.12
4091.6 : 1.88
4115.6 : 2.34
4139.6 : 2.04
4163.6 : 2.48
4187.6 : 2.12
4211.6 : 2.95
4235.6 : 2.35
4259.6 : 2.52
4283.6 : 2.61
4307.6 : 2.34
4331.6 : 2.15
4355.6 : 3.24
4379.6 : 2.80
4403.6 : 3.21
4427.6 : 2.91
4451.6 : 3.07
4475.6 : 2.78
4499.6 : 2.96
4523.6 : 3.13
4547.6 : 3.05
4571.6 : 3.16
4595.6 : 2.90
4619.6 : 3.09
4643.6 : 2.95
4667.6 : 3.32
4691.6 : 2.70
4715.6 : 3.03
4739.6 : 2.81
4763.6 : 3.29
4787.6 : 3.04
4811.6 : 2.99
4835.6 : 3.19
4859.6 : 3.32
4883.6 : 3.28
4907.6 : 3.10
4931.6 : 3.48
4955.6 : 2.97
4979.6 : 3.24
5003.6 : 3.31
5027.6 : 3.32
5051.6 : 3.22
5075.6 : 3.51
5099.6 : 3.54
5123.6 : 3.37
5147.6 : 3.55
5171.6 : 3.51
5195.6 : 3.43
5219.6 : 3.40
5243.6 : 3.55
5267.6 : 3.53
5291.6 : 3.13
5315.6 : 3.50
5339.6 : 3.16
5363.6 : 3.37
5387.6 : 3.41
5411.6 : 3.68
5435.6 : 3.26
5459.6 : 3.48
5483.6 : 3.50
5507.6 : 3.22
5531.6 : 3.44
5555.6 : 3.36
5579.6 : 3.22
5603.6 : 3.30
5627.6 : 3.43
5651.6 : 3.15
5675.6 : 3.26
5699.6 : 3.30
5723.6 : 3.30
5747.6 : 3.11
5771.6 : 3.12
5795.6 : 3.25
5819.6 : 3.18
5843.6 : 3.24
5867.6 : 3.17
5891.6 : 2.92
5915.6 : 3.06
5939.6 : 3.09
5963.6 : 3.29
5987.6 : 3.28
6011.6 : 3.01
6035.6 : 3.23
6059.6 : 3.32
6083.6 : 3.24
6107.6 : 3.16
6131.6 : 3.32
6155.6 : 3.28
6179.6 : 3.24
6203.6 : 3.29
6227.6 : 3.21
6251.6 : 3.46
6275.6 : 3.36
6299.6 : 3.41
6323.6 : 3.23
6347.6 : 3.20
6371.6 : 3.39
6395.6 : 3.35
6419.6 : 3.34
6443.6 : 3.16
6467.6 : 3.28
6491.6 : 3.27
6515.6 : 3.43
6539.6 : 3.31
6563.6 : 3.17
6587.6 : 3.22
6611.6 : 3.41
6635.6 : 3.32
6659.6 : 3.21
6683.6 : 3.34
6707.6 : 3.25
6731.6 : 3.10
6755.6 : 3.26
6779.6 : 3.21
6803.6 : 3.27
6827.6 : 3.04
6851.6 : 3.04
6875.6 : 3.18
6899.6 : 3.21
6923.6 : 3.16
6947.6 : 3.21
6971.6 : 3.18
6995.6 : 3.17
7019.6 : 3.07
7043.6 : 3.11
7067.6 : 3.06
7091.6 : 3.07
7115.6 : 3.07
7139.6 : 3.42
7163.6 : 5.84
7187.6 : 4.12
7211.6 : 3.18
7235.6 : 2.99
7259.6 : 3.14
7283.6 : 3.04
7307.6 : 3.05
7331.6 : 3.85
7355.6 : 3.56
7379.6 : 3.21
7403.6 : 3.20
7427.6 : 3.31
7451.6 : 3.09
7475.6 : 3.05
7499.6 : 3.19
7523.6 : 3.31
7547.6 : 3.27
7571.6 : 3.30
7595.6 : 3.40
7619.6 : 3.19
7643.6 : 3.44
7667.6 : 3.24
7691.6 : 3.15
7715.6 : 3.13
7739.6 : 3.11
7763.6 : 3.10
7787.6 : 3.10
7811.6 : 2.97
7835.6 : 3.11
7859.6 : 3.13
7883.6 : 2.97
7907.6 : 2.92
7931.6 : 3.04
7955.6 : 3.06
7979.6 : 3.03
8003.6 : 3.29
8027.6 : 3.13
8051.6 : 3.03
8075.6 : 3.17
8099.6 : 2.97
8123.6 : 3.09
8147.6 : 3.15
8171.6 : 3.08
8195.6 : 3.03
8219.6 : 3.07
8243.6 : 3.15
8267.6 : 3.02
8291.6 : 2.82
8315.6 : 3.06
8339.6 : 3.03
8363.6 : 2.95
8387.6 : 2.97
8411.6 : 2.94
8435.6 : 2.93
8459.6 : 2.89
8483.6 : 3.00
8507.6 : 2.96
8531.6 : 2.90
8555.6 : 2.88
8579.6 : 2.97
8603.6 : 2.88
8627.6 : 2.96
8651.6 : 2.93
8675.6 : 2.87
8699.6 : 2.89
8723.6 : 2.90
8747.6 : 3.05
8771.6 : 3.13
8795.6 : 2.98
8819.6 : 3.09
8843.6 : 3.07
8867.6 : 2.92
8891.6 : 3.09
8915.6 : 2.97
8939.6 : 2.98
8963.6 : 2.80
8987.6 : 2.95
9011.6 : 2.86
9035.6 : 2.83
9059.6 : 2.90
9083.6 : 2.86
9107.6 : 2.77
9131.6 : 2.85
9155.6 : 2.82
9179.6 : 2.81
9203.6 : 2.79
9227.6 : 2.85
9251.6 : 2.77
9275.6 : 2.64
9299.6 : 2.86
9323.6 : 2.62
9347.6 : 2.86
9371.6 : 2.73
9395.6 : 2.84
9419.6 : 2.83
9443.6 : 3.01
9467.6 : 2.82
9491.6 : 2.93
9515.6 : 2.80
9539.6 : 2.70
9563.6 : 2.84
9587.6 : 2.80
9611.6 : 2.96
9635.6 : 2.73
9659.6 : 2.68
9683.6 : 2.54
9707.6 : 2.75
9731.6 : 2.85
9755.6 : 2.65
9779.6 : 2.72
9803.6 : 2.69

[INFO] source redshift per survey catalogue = 0.09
